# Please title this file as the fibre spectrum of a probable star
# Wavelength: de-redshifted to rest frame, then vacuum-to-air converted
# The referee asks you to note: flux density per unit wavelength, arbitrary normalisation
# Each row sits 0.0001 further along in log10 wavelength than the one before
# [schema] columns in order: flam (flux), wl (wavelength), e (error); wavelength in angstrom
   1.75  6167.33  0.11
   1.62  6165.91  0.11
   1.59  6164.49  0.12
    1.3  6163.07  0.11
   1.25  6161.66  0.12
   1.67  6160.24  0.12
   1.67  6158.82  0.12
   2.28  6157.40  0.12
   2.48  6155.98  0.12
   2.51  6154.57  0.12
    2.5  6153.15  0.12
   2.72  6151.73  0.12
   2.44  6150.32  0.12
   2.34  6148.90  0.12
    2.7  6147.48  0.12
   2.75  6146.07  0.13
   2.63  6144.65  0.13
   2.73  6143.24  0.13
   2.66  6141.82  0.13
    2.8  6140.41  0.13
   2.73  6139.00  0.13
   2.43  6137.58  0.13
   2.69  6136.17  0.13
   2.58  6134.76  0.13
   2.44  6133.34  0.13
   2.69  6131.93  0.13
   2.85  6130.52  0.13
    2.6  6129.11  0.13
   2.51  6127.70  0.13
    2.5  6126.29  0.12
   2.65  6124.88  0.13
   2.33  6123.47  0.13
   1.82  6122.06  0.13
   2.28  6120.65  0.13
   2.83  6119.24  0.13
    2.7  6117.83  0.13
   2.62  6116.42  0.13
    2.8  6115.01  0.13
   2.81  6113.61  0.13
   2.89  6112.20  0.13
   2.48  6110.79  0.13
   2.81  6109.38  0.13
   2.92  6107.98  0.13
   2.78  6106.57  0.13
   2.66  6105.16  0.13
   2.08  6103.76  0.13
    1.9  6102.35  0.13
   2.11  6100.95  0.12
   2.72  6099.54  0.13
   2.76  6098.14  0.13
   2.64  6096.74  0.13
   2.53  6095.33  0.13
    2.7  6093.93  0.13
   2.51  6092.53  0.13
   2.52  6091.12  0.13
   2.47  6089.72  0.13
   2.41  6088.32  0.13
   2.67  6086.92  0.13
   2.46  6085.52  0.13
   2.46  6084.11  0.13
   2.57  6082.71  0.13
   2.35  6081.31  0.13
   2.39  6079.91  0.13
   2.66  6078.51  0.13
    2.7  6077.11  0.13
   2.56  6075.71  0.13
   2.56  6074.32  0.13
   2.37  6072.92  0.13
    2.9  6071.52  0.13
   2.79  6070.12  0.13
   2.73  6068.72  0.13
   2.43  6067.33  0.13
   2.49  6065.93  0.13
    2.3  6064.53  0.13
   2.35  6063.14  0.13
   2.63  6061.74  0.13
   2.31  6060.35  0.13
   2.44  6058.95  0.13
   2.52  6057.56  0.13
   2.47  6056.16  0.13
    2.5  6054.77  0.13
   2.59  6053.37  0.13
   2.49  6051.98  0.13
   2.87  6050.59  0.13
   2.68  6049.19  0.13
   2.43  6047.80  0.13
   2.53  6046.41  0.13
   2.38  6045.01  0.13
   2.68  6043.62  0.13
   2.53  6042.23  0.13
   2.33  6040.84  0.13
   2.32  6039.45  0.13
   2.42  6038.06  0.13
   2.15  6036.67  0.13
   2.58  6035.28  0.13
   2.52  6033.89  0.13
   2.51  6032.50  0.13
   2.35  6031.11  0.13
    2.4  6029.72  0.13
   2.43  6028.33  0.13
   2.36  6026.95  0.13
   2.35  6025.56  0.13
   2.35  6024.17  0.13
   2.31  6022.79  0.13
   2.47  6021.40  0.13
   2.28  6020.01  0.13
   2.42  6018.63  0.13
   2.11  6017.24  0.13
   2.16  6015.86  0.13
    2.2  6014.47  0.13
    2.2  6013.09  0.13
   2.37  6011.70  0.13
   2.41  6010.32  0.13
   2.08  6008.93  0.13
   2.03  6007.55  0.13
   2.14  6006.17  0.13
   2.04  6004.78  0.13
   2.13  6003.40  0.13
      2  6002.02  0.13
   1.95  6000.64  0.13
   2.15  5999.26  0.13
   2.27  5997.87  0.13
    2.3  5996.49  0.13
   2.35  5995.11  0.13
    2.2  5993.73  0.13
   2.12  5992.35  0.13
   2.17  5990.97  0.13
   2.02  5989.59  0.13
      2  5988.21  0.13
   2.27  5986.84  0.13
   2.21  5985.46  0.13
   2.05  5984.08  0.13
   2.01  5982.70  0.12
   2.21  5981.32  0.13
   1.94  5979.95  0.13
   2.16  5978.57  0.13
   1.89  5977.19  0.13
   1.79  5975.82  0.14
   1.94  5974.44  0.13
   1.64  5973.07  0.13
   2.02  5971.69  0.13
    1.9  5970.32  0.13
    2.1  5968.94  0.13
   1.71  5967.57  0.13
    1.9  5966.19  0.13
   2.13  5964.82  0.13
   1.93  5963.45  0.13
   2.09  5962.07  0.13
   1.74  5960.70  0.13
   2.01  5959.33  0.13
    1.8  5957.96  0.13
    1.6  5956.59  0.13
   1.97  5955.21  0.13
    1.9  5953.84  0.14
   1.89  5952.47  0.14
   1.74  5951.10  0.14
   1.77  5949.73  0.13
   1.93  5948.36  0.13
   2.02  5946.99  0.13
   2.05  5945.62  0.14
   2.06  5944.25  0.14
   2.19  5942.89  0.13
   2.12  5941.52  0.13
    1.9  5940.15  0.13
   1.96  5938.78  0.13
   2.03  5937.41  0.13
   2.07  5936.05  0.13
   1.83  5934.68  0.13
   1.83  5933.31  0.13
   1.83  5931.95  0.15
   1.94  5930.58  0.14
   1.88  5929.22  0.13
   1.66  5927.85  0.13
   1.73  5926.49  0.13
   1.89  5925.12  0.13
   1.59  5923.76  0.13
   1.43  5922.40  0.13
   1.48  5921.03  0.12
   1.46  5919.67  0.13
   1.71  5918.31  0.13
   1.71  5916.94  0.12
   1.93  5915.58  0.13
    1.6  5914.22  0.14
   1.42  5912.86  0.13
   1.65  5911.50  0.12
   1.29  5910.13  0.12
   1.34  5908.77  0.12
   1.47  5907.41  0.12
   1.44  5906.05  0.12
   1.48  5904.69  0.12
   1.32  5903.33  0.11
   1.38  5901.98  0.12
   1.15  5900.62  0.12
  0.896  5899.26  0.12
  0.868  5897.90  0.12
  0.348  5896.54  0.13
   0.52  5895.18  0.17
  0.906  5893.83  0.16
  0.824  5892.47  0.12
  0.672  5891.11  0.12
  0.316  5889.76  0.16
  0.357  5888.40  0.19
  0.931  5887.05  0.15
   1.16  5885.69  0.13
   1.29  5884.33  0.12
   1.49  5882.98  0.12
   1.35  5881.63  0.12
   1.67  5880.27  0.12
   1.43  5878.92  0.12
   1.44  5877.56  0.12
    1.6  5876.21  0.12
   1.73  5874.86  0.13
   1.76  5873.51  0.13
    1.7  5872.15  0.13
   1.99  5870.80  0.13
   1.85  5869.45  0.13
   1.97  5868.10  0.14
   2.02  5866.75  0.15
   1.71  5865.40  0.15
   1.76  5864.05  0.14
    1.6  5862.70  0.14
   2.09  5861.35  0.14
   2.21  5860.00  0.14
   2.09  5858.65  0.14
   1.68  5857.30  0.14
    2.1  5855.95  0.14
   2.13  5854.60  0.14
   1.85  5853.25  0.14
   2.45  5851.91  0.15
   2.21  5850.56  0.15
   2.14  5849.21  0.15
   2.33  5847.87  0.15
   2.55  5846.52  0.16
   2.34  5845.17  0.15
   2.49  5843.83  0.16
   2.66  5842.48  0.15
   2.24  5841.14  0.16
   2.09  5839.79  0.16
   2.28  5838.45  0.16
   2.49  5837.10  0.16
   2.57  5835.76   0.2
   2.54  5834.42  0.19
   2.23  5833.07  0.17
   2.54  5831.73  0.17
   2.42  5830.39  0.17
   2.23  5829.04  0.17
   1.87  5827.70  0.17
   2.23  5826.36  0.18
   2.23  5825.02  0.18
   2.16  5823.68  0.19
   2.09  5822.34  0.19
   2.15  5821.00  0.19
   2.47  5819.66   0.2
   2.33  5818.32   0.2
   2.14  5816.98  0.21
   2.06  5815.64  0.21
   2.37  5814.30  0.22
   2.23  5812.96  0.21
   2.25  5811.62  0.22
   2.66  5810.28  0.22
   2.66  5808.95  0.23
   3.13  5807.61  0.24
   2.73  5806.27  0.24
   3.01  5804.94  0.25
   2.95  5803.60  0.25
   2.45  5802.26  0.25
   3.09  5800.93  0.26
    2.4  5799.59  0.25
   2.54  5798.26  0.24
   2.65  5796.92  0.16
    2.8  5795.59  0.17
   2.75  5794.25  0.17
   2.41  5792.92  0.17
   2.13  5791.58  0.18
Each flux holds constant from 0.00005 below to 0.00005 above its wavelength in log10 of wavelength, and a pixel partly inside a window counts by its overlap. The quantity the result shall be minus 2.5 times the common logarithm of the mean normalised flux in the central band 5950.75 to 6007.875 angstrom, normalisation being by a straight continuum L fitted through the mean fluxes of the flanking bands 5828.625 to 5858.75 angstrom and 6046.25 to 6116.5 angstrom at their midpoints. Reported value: 0.21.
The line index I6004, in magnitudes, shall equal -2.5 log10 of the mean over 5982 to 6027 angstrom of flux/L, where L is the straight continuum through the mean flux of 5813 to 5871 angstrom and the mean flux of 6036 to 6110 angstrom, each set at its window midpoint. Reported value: 0.11 mag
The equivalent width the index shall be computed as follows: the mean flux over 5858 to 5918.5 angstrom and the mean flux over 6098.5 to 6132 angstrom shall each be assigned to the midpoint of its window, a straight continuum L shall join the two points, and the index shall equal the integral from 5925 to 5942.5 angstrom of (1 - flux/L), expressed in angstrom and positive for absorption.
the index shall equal -2.8 angstrom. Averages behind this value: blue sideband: 1.41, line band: 1.9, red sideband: 2.56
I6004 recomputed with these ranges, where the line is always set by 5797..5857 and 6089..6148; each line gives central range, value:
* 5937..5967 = 0.26 mag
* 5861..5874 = 0.29 mag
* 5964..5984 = 0.26 mag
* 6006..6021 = 0.13 mag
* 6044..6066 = 0.02 mag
